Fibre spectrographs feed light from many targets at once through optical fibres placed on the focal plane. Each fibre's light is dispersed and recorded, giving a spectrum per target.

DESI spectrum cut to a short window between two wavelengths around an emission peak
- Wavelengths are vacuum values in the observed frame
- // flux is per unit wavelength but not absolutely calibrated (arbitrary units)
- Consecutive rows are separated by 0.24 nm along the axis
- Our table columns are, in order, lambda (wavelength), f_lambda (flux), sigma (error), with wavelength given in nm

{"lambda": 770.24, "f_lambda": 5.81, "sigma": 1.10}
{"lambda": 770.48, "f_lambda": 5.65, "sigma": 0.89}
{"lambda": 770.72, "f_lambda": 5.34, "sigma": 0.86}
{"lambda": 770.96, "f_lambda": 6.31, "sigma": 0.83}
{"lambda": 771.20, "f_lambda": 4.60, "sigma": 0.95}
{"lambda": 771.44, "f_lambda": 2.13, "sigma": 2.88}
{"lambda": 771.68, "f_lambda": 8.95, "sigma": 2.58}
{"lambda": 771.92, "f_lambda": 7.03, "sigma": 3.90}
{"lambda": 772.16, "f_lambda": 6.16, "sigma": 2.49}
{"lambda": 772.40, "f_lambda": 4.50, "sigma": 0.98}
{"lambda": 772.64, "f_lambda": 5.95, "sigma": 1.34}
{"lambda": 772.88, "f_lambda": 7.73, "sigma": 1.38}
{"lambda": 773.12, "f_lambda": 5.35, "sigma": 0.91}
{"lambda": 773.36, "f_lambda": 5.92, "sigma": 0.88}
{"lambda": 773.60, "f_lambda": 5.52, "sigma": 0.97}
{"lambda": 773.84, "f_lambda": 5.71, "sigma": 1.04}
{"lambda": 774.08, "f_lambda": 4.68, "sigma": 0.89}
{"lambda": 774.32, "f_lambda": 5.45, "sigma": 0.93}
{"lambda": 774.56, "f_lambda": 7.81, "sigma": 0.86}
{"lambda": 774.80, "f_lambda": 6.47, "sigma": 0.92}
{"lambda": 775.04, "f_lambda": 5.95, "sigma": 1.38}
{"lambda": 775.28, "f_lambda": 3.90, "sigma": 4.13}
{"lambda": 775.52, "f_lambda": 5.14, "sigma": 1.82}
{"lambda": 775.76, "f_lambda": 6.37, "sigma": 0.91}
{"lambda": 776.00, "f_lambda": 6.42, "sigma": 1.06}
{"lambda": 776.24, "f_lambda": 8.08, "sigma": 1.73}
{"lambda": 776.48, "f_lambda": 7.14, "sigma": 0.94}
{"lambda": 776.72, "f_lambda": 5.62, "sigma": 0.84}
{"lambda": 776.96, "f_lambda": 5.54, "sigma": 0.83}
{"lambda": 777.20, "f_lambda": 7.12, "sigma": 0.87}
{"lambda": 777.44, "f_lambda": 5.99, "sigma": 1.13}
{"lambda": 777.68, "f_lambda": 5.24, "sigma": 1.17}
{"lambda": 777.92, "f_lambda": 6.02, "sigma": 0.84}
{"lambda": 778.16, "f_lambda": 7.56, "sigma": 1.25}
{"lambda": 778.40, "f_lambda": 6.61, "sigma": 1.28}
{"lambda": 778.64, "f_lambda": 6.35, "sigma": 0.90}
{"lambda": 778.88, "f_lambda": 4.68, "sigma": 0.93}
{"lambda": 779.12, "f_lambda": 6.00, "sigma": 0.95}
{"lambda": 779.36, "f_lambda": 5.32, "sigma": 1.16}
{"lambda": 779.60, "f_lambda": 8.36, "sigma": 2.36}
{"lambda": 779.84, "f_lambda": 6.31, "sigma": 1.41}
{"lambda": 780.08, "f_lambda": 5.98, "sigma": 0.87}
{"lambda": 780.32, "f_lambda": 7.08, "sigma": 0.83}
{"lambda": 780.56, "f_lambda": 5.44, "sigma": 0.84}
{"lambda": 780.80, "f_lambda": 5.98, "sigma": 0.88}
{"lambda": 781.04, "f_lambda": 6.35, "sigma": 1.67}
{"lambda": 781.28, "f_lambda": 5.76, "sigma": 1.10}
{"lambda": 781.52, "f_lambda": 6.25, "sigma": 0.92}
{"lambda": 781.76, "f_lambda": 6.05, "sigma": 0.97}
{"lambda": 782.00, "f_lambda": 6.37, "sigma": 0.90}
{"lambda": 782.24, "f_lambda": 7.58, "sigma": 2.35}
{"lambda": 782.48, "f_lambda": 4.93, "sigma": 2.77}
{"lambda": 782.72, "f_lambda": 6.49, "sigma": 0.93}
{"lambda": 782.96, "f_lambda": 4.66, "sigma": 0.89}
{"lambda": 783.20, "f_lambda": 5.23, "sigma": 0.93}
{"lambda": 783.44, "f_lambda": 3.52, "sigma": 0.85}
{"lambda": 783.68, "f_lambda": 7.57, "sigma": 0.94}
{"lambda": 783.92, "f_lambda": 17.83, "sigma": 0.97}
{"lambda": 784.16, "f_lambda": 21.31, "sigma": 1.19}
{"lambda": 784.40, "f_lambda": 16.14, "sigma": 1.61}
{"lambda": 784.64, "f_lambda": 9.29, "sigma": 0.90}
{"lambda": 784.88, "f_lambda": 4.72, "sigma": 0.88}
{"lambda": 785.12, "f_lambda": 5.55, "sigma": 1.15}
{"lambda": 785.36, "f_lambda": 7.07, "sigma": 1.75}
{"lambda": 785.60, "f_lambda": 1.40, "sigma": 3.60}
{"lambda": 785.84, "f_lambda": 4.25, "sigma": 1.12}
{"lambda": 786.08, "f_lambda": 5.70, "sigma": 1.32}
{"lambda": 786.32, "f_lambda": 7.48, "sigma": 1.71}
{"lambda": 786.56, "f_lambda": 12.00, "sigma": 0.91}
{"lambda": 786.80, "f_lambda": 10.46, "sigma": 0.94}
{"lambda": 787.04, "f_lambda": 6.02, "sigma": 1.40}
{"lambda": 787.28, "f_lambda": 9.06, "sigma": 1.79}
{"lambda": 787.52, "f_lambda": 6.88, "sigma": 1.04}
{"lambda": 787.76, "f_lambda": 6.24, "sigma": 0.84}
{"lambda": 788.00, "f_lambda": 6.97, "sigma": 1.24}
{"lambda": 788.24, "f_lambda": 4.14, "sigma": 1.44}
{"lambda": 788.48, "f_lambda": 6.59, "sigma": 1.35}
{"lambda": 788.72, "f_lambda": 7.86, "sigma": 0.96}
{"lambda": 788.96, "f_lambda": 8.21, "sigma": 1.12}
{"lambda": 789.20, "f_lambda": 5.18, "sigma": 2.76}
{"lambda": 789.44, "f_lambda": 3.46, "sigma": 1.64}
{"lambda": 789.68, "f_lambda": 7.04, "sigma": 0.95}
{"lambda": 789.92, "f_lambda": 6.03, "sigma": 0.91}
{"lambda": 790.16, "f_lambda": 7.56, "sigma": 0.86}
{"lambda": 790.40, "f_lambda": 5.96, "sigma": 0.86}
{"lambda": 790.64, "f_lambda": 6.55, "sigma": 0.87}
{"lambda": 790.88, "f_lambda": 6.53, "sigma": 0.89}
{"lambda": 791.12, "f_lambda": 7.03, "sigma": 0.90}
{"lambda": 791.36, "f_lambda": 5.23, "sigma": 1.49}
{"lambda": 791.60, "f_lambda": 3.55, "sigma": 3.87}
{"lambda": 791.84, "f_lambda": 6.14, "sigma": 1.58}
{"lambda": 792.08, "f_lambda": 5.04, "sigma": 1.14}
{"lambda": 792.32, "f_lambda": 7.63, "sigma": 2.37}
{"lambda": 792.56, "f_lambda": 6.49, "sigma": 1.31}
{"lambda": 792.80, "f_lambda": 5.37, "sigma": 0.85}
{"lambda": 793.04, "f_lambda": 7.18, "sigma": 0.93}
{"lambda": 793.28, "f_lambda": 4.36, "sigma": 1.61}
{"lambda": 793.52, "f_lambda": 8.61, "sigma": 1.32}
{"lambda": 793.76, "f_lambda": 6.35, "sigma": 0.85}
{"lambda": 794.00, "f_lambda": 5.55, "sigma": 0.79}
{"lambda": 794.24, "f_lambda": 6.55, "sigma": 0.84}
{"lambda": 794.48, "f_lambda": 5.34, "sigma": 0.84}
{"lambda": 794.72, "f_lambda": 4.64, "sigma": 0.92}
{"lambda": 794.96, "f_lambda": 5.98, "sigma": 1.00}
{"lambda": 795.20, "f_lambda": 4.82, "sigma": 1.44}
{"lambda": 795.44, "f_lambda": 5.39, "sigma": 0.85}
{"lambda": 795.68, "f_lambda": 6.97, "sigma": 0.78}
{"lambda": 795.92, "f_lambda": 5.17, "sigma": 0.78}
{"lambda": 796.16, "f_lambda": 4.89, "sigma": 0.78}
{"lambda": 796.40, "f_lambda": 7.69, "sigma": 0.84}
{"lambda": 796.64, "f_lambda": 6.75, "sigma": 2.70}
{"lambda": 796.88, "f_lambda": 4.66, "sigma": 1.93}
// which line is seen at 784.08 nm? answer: Halpha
